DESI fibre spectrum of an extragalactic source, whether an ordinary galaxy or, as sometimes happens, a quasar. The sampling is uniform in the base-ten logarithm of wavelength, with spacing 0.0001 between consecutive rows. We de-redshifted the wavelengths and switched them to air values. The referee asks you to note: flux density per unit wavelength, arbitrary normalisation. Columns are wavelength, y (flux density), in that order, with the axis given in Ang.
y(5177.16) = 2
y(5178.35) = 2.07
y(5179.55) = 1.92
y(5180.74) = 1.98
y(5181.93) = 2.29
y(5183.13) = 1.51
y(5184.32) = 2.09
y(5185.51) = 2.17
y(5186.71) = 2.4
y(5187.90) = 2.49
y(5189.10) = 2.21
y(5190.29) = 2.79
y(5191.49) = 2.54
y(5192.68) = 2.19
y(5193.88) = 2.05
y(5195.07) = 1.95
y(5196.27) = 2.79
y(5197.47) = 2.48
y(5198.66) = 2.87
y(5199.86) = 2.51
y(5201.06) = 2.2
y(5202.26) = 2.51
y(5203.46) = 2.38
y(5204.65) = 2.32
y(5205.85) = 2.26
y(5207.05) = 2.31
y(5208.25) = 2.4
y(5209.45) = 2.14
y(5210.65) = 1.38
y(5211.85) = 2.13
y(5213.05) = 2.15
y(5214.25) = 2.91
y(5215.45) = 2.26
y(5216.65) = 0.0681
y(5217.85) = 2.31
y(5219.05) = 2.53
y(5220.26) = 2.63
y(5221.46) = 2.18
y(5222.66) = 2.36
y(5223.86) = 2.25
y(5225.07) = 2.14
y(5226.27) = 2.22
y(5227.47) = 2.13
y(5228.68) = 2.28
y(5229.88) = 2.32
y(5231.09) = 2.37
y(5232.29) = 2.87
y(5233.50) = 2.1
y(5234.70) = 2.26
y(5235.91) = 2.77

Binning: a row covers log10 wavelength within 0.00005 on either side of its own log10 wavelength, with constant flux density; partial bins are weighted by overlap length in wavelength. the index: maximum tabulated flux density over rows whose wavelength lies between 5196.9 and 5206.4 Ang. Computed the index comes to 2.87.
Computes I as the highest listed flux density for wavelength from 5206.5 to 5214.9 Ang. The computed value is 2.91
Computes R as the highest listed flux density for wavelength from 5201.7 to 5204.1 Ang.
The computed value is 2.51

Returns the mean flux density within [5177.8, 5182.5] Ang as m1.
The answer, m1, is 2.06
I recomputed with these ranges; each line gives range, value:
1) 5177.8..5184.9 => 2.29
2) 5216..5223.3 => 2.63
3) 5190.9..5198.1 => 2.79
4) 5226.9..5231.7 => 2.37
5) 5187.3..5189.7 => 2.49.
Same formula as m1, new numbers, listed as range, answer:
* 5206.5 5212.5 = 2.07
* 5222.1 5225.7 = 2.25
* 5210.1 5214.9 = 2.15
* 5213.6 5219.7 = 2.02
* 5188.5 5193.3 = 2.43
